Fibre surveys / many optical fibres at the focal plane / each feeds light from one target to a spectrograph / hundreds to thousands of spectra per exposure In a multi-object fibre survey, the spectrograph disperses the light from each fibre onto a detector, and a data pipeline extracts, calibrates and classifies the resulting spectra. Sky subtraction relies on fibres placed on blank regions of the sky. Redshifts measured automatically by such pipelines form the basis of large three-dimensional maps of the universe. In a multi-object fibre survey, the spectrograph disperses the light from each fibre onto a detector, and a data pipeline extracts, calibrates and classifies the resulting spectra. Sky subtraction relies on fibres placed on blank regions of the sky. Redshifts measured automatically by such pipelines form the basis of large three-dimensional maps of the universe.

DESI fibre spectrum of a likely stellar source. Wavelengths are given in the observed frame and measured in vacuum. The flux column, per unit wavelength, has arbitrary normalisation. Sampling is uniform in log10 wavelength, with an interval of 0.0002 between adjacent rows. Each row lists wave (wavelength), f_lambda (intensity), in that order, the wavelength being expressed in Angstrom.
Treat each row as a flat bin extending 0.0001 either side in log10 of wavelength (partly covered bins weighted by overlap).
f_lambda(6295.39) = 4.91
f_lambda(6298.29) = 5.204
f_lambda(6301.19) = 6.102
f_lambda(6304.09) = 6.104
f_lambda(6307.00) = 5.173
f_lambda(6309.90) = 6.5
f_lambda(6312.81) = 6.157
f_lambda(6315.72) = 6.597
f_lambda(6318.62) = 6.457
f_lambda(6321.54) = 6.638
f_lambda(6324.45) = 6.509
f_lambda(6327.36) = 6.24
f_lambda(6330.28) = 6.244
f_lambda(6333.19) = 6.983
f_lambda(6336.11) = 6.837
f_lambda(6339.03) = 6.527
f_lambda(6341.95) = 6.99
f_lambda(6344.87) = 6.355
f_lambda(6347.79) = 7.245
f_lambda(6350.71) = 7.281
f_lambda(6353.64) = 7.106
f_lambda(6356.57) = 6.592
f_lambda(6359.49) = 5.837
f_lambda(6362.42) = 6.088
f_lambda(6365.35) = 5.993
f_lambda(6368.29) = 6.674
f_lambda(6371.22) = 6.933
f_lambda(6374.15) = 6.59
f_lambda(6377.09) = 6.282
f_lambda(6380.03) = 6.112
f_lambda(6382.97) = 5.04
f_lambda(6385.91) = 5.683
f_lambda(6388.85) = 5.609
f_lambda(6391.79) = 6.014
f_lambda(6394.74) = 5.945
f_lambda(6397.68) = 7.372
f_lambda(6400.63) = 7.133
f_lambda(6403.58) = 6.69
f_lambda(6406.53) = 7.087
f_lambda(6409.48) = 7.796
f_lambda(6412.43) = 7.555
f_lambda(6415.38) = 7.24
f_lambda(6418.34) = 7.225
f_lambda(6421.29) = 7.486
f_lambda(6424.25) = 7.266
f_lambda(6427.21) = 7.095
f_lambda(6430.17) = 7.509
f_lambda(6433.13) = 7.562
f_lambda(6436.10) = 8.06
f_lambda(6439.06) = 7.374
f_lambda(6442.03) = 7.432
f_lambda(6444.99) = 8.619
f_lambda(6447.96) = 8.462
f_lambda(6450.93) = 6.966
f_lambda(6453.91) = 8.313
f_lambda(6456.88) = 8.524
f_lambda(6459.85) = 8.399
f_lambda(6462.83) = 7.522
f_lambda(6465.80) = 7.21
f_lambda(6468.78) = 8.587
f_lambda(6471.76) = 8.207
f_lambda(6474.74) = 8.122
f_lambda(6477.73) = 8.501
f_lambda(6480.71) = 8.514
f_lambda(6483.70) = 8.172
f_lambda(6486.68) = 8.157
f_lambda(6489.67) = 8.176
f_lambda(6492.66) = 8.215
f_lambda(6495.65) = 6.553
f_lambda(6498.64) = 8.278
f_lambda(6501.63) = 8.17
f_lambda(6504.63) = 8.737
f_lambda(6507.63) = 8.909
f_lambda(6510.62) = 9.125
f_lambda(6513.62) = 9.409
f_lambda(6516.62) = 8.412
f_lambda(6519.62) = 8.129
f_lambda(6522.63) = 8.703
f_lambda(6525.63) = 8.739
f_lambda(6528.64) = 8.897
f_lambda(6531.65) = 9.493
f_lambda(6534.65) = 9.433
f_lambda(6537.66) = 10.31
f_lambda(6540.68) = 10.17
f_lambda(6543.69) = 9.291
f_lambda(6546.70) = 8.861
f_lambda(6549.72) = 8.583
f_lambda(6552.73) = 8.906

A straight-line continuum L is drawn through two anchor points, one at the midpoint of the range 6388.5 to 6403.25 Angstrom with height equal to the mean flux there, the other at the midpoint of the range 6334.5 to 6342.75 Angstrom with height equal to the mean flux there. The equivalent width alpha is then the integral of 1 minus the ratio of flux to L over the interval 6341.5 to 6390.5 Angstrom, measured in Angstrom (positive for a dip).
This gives 2.1 Angstrom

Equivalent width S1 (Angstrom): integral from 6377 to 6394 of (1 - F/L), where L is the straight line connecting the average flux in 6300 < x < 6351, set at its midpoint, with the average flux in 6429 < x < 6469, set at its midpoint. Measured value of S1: 3.3 Angstrom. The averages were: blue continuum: 6.48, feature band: 5.75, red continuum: 7.88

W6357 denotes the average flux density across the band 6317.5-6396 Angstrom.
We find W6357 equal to 6.4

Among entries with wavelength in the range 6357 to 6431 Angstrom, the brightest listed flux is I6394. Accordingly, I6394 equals 7.796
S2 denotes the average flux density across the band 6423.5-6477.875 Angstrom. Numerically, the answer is 7.87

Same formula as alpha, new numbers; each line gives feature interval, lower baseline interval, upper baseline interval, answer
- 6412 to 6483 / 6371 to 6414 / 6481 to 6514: -3.5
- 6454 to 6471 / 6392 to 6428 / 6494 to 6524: -0.6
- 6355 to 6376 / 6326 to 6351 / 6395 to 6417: 1.6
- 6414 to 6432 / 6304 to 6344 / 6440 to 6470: 0.7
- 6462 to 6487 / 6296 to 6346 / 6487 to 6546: 0.4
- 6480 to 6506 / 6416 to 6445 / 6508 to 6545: 1.5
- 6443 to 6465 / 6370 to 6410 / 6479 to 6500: -1.9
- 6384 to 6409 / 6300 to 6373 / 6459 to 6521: 2.5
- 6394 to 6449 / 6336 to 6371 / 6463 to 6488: 0.4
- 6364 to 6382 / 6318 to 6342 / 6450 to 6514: 1.7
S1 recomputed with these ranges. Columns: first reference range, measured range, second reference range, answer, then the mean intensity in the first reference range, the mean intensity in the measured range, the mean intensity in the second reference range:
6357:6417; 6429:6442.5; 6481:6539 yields -0.5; 6.49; 7.6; 8.63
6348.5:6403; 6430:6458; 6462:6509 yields -1.6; 6.37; 7.89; 8.13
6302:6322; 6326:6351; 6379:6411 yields -1.8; 6.21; 6.72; 6.41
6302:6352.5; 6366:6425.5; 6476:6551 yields 5.3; 6.52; 6.68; 8.72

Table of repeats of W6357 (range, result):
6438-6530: 8.25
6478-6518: 8.38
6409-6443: 7.46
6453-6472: 8.1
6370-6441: 6.87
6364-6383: 6.32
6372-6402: 6.19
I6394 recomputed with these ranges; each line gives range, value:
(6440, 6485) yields 8.619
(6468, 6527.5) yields 9.409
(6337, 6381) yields 7.281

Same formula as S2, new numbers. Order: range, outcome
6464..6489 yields 8.18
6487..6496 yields 7.85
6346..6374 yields 6.63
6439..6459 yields 8.01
